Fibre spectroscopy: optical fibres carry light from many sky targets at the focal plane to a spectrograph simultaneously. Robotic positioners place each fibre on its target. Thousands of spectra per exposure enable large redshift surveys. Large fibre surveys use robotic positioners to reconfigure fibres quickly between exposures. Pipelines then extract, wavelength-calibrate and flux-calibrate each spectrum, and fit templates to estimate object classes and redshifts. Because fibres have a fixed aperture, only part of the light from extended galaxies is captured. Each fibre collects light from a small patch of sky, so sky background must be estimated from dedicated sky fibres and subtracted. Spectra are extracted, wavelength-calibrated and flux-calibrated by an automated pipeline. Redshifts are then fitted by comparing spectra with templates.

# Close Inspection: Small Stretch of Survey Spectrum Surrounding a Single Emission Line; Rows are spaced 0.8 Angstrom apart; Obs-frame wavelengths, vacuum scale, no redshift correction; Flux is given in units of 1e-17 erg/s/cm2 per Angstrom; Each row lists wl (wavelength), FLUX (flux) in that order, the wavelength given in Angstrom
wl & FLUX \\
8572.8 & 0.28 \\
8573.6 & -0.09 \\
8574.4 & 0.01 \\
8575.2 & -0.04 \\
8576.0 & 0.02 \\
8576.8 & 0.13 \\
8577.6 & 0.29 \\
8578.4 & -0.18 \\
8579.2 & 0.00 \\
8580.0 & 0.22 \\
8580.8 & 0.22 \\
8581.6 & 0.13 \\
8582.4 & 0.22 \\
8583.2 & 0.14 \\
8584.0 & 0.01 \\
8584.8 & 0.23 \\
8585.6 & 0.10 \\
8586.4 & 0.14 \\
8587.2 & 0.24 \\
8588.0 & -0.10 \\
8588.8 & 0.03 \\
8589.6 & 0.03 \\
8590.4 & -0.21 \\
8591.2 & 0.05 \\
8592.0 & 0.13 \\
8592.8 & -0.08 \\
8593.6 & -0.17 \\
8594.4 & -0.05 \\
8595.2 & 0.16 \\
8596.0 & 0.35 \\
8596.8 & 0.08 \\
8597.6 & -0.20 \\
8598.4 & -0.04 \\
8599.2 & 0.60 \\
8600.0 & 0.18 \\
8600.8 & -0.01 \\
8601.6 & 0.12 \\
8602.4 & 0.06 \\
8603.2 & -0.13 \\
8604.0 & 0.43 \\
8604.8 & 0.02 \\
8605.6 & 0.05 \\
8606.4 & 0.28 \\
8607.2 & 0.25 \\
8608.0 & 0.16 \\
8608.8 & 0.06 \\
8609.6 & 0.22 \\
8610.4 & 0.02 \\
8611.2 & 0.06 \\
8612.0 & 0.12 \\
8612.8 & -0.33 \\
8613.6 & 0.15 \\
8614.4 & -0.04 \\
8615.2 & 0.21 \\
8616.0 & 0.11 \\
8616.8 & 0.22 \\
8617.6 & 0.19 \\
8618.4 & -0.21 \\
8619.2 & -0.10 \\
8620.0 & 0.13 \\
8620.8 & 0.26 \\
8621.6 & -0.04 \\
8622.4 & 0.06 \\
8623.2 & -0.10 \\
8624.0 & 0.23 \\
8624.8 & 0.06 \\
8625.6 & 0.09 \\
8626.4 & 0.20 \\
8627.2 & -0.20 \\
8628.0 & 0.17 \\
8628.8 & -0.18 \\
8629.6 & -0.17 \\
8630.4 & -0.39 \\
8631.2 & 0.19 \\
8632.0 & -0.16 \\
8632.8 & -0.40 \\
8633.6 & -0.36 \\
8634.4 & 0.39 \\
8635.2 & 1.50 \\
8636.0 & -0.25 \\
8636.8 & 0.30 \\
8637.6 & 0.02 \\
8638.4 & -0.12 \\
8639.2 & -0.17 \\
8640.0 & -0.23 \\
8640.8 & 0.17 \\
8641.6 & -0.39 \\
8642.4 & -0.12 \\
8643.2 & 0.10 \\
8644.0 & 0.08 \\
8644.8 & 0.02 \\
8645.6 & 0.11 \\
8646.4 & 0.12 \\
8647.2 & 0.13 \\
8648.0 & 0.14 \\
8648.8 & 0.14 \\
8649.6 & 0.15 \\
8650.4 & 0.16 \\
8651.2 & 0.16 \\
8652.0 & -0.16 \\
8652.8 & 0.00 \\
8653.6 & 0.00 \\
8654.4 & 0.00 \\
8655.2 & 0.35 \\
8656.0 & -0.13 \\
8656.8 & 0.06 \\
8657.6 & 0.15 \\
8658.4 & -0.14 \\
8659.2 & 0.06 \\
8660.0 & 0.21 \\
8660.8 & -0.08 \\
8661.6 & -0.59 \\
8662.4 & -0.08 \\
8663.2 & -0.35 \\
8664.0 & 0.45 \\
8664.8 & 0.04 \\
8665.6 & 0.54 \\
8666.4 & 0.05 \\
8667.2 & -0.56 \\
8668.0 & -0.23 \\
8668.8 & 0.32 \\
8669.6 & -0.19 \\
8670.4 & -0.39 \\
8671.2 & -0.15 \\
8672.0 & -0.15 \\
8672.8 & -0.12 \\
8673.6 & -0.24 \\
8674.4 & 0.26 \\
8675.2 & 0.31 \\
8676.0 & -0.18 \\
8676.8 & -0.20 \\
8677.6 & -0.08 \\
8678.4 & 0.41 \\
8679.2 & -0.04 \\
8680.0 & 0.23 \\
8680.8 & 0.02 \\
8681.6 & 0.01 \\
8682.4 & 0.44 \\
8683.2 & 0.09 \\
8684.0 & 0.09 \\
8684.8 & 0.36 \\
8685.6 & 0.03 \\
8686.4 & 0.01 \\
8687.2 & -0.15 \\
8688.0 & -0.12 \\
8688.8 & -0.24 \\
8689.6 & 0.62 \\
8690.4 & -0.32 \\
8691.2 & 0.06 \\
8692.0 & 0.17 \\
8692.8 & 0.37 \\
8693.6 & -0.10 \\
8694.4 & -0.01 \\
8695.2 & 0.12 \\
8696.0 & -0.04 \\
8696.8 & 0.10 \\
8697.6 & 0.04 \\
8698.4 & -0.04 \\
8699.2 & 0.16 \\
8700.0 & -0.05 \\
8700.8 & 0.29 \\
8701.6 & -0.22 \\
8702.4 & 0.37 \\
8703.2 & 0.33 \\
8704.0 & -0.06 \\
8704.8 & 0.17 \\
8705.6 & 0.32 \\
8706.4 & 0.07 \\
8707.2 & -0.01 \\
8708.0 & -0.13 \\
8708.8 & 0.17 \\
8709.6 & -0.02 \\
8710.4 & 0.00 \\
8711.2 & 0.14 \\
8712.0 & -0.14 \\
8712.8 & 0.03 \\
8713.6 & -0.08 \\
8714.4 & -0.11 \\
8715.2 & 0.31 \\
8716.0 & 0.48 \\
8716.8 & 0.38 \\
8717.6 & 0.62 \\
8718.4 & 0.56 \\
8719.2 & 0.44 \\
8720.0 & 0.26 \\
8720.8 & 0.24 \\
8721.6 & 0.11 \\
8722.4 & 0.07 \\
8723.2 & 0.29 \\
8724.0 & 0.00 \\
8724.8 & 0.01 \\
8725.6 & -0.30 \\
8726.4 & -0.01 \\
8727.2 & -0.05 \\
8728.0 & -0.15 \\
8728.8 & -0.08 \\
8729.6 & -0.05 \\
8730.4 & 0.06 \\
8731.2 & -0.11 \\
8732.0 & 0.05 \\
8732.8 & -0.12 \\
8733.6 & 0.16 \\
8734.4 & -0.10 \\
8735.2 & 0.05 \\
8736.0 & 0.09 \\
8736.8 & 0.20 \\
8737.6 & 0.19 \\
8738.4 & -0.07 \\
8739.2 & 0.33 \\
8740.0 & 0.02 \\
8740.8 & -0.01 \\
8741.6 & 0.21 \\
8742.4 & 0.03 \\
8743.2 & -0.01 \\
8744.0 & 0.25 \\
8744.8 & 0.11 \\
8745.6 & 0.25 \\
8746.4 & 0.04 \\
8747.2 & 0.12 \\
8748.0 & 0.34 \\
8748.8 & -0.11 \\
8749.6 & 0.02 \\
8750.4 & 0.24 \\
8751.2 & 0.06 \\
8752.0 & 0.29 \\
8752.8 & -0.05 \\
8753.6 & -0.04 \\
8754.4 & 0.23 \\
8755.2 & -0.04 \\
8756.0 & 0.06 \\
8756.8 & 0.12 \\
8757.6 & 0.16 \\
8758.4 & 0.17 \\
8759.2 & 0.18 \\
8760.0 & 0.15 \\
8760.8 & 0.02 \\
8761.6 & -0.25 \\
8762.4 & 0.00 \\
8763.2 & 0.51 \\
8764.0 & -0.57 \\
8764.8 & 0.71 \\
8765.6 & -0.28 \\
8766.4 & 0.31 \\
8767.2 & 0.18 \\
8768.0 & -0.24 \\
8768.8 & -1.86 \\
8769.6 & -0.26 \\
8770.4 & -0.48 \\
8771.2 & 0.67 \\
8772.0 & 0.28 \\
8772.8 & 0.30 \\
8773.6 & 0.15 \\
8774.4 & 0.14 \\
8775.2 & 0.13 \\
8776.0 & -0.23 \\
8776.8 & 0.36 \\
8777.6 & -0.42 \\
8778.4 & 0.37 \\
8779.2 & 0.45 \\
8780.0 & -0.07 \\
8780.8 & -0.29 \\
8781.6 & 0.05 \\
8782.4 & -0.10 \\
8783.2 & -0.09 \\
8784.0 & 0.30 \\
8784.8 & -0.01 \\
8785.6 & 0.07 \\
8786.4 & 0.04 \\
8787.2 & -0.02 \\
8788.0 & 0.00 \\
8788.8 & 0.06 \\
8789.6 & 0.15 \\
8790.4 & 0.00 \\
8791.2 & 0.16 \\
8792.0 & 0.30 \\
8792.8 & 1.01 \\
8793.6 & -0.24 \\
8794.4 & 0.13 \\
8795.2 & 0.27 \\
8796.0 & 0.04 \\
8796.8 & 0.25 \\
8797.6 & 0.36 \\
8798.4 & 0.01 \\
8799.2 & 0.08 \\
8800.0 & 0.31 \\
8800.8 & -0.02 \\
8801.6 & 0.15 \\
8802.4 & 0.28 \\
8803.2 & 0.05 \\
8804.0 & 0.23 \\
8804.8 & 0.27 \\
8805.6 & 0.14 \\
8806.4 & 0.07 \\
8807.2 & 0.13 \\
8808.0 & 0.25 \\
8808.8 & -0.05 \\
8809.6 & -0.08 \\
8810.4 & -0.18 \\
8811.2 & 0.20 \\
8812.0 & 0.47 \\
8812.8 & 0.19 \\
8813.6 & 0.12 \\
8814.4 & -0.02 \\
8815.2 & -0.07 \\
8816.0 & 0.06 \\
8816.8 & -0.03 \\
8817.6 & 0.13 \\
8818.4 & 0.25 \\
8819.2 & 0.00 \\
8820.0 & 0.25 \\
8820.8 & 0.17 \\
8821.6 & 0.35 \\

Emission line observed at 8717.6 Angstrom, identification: H-gamma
